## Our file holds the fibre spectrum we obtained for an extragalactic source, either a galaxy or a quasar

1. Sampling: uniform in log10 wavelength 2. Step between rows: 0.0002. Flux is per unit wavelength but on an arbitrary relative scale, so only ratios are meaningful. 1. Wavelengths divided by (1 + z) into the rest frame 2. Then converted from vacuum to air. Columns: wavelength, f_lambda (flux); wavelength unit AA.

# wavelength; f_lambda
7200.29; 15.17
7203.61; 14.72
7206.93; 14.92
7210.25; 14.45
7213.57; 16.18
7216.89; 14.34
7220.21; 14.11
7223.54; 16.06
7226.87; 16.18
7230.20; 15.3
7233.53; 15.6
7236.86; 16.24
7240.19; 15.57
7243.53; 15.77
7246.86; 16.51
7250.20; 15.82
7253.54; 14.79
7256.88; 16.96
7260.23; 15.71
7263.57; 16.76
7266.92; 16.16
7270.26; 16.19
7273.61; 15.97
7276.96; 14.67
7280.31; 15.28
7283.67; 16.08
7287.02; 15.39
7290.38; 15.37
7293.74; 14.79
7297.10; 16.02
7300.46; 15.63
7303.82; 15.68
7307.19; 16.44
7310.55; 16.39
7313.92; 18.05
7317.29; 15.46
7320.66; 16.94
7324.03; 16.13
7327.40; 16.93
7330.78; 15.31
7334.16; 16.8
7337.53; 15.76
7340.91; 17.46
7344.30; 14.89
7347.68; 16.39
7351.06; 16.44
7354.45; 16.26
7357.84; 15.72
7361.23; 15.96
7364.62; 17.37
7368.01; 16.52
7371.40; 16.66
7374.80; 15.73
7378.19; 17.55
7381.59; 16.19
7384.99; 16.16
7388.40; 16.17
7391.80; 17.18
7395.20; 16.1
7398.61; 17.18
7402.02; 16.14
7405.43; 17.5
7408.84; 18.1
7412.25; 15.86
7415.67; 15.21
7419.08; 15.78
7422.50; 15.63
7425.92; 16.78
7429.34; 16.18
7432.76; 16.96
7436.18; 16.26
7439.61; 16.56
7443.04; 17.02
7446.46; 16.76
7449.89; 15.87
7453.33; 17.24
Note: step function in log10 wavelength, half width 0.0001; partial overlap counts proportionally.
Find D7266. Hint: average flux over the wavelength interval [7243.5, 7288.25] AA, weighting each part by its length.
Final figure 15.9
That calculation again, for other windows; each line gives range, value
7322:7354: 16.2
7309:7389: 16.4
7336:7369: 16.3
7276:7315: 15.8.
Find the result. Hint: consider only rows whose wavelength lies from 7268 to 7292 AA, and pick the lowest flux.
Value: 14.67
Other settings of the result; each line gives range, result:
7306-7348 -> 14.89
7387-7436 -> 15.21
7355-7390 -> 15.72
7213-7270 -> 14.11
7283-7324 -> 14.79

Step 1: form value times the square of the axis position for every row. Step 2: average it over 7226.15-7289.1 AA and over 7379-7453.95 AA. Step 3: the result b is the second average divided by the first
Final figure 1.09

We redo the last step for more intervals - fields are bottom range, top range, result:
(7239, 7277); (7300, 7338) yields 1.04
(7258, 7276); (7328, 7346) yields 1.02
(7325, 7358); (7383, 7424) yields 1.03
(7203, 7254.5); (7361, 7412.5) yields 1.13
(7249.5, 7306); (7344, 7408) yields 1.08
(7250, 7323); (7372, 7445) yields 1.07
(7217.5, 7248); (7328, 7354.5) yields 1.07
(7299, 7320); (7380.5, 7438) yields 1.04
